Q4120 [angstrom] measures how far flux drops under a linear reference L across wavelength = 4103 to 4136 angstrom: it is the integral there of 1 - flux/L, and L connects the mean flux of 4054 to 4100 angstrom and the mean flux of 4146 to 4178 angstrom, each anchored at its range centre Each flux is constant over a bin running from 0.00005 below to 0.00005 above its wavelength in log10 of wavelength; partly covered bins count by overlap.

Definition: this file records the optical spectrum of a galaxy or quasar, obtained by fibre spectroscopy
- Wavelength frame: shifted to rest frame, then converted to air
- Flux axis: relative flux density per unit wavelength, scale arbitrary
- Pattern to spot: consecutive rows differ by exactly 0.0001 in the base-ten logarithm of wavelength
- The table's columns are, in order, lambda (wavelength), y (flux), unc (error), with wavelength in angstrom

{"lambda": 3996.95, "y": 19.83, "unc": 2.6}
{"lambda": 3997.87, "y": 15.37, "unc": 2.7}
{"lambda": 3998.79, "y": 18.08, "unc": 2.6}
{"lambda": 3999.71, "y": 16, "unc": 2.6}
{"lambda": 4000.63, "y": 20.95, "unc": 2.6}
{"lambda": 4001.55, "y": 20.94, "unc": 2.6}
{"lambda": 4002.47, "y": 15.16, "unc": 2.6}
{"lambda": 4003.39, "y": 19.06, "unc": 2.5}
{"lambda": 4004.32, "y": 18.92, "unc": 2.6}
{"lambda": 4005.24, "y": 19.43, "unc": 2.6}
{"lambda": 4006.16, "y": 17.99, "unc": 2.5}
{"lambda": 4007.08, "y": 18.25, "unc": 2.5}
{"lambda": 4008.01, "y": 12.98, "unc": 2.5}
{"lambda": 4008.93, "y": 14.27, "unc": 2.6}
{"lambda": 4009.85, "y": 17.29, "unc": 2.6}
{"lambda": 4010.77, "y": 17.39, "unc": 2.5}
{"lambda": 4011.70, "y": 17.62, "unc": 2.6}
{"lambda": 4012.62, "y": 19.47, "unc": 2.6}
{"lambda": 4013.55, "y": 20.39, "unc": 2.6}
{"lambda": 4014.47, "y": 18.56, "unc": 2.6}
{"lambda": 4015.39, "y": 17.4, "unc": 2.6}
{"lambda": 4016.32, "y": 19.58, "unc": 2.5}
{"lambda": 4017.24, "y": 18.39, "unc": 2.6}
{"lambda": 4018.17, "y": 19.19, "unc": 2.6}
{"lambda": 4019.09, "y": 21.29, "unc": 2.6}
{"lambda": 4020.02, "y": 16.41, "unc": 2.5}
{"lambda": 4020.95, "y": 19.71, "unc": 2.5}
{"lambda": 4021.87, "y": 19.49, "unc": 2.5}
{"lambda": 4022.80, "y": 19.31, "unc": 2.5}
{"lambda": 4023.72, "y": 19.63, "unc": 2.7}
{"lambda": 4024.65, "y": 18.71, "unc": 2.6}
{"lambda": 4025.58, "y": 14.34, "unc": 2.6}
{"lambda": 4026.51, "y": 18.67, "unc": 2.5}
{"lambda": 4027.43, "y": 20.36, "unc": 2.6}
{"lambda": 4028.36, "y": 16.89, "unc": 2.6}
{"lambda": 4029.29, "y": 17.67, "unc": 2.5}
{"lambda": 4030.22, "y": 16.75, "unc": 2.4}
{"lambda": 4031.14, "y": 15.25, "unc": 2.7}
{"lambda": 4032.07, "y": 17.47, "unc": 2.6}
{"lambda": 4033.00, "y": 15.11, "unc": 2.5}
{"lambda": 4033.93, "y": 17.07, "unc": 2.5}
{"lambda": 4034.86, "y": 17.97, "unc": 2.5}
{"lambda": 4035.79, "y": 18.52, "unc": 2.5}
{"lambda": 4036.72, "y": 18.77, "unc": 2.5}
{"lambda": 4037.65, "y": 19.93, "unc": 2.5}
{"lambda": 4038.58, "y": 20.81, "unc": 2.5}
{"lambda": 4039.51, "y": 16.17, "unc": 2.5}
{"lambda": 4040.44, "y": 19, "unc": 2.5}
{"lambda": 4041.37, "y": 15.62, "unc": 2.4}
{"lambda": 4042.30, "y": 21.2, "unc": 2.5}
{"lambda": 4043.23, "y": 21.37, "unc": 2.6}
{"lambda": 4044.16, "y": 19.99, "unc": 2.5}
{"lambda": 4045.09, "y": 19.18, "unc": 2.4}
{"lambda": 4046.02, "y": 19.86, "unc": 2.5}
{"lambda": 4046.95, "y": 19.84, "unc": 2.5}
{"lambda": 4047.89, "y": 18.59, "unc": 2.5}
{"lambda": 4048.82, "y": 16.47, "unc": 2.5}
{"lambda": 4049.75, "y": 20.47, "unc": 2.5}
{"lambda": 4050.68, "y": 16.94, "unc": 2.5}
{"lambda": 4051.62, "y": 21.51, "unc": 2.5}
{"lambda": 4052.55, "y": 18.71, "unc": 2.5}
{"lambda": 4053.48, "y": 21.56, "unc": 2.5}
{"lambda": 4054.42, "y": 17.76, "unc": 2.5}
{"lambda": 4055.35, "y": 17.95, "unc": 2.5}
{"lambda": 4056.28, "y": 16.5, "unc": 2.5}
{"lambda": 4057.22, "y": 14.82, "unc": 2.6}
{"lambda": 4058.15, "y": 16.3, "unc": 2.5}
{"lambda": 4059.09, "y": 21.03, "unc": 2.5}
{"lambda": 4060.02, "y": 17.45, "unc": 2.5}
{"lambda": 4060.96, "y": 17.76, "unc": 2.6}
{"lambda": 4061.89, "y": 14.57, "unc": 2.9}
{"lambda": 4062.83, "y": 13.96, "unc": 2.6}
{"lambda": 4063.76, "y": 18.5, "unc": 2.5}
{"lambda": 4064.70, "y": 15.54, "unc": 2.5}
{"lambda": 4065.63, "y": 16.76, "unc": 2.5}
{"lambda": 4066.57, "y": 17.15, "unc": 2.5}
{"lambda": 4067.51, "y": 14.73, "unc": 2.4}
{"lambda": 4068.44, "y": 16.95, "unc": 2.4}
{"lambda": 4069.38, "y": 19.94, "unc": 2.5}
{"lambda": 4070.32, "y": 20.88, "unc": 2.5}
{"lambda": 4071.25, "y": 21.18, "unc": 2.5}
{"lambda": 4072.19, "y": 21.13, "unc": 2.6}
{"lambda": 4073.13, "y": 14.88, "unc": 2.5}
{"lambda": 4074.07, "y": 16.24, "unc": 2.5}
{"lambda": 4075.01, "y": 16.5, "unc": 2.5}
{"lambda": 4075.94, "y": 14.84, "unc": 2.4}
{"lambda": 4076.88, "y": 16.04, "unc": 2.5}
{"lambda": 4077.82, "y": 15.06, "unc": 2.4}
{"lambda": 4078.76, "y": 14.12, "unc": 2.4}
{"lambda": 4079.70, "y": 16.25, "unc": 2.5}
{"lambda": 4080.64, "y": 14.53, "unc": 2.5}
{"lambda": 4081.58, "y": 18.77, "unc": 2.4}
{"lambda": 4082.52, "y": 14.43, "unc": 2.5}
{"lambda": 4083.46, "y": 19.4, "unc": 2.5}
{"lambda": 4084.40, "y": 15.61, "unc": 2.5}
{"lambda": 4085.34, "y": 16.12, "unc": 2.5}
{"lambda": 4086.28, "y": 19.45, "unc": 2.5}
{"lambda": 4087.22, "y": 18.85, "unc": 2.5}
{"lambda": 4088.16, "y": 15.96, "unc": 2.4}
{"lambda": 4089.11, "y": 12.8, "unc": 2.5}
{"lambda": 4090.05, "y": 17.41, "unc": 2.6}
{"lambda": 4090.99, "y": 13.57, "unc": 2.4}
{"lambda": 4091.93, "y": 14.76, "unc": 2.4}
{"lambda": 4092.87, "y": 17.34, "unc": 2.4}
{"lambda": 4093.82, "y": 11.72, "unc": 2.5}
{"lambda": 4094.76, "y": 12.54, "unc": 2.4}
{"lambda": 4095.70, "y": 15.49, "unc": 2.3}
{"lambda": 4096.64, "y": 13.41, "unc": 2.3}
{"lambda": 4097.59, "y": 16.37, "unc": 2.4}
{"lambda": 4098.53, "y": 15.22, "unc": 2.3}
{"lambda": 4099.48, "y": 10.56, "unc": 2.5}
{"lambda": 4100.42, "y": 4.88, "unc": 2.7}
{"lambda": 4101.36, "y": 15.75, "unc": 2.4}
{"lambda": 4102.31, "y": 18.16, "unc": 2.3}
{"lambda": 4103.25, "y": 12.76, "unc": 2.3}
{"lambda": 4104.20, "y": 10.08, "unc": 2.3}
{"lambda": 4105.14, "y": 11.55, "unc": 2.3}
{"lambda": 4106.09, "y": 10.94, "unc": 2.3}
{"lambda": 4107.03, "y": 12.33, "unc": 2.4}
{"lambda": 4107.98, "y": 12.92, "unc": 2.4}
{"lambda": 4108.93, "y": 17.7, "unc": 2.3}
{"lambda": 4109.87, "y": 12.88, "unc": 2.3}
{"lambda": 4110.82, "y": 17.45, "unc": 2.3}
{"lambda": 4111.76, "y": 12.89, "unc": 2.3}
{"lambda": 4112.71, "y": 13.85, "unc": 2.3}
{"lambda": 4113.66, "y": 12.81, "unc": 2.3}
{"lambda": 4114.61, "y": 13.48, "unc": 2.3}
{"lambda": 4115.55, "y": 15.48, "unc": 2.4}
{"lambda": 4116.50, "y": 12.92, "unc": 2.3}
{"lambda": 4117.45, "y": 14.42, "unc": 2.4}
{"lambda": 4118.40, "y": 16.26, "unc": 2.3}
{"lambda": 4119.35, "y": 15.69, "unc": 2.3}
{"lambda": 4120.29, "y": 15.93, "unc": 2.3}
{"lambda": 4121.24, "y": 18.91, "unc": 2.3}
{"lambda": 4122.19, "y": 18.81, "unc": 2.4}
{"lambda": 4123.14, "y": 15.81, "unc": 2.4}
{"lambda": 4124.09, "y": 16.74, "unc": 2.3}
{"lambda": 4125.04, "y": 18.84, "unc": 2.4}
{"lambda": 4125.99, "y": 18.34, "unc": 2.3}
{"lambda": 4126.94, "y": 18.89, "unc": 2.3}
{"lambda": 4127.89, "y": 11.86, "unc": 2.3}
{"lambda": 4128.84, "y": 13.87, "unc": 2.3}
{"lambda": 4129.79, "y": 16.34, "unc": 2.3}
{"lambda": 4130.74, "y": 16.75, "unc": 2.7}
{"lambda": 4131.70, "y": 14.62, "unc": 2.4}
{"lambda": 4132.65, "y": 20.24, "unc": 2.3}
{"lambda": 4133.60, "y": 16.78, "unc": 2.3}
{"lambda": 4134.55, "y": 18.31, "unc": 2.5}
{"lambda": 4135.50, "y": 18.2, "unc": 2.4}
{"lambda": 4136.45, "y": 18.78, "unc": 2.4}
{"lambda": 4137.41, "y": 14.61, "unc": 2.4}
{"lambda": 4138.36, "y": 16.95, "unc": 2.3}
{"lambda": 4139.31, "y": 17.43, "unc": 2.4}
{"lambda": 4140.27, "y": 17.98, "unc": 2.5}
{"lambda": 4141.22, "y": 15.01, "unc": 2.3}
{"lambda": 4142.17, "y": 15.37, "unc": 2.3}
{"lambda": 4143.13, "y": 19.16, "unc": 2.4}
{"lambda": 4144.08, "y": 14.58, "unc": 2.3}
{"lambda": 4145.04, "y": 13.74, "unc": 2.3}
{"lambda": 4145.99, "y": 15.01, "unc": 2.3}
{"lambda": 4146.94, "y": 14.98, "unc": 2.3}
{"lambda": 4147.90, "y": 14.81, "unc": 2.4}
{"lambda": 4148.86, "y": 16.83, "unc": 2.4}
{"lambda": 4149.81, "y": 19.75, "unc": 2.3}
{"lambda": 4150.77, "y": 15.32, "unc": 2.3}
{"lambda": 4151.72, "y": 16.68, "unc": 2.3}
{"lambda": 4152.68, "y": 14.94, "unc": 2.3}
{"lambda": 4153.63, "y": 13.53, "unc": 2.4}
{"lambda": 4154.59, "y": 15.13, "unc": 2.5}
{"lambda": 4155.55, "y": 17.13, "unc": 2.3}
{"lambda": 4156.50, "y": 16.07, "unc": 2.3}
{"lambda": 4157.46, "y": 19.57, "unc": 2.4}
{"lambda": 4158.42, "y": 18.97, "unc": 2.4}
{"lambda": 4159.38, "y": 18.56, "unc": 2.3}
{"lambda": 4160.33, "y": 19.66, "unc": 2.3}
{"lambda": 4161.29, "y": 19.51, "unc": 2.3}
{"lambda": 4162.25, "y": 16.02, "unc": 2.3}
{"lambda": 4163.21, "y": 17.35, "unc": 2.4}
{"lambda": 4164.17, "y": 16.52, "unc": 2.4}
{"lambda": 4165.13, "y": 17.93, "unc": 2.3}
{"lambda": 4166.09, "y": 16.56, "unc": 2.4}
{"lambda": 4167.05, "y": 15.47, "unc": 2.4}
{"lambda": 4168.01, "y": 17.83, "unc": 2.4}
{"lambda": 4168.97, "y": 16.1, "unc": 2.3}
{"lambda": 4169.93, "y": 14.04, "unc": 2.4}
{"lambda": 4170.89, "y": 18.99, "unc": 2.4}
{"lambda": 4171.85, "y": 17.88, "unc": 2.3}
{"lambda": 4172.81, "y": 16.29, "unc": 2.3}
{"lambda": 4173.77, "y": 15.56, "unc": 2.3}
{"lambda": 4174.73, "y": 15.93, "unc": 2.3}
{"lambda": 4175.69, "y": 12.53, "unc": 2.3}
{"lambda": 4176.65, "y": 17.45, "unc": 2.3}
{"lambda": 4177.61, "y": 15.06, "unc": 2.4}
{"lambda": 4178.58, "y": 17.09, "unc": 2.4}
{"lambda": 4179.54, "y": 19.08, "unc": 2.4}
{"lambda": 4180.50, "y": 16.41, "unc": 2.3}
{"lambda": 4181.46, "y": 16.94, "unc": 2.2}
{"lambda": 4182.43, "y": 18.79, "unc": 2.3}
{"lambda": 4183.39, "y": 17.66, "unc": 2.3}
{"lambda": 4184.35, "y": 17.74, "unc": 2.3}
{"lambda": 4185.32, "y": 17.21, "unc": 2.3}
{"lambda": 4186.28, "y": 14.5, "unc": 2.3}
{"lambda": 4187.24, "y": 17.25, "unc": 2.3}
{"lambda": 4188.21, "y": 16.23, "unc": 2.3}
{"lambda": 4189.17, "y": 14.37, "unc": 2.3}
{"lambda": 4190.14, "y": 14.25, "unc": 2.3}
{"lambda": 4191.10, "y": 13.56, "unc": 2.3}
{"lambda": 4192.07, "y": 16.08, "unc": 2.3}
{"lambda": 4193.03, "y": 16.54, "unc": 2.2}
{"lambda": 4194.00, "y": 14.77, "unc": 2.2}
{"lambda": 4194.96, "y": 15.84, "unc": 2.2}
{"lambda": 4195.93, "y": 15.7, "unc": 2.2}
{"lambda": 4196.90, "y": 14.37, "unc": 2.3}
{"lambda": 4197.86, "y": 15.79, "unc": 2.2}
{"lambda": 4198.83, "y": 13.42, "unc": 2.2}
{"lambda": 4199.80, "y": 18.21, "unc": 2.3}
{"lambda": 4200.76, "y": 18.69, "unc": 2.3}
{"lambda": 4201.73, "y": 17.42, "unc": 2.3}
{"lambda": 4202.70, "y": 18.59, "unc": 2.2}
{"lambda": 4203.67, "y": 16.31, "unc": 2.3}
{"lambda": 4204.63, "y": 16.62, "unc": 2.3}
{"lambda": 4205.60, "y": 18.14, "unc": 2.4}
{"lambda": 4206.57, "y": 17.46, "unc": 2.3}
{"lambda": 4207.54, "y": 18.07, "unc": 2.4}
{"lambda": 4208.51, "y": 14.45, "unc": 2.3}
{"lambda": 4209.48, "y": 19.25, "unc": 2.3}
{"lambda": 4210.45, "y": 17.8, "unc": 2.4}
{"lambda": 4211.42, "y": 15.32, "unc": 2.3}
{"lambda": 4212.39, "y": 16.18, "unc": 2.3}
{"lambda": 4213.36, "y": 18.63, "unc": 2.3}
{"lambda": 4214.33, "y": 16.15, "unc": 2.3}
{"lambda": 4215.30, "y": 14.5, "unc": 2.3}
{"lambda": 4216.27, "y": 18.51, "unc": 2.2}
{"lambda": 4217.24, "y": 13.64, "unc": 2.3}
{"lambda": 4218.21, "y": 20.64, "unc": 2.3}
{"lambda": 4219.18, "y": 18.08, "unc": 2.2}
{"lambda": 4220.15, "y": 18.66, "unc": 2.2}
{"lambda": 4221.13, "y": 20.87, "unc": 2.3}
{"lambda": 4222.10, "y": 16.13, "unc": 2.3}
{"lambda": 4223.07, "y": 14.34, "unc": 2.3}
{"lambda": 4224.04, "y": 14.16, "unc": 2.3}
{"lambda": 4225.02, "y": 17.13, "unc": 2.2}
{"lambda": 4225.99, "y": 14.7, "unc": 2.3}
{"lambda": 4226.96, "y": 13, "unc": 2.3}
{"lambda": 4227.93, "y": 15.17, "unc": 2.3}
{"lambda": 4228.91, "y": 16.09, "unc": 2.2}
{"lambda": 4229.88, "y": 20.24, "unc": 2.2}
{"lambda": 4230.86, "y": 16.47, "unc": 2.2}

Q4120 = 2.3 angstrom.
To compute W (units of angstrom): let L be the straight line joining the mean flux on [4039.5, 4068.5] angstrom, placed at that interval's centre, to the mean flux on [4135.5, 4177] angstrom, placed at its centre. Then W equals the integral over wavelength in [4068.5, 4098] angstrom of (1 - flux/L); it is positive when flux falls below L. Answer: 2.1 angstrom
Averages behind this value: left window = 18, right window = 16.6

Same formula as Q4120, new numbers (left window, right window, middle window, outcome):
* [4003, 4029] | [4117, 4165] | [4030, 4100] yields 2.2 angstrom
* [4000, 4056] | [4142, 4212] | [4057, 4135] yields 8.3 angstrom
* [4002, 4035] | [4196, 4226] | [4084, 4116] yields 6.0 angstrom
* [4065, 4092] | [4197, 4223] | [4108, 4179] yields 2.5 angstrom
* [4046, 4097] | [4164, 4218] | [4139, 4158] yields 0.6 angstrom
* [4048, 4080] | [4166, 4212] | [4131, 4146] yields 0.1 angstrom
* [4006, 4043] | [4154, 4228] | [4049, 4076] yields 0.0 angstrom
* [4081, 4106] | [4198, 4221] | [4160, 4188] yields -0.7 angstrom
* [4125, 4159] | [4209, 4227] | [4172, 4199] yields 1.1 angstrom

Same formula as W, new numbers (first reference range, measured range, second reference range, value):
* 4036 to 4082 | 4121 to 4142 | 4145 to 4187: 0.1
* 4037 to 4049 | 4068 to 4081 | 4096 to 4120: -0.4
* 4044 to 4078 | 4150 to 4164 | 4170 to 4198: -0.5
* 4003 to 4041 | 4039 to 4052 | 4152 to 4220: -0.8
